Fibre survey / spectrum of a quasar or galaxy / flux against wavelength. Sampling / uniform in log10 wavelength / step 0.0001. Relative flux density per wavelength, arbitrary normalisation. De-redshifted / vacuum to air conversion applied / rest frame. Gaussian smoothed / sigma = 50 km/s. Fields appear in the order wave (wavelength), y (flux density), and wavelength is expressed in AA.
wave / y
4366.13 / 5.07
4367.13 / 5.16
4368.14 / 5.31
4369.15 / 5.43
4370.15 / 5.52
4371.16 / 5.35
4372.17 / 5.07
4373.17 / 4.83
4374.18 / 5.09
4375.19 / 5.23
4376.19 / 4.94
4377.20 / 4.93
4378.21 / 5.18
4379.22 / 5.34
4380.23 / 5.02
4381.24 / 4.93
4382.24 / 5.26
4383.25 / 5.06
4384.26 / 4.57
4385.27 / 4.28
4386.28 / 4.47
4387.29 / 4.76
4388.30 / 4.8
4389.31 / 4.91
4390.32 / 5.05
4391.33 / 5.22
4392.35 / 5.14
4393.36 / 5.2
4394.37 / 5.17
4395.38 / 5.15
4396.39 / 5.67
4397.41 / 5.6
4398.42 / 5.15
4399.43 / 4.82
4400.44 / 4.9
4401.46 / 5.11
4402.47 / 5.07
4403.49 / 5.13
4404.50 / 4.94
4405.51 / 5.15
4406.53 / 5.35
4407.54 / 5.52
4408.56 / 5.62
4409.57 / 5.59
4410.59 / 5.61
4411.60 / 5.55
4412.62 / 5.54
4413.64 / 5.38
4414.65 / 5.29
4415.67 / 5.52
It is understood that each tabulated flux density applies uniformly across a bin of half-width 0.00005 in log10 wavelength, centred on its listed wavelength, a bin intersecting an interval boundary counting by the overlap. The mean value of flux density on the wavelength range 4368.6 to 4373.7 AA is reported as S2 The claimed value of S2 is 5.24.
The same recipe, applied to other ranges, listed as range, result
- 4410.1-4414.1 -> 5.52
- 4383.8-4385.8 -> 4.42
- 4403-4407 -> 5.14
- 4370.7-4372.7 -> 5.21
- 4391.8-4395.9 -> 5.17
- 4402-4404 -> 5.09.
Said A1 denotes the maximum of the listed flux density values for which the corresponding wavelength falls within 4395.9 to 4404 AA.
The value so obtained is 5.67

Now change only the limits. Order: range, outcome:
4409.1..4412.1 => 5.61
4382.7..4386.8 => 5.06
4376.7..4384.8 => 5.34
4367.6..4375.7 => 5.52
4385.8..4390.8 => 5.05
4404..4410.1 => 5.62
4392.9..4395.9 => 5.2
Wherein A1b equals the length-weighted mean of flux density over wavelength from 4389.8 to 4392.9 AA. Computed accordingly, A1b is 5.13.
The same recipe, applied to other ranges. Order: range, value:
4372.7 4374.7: 4.95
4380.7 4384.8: 4.96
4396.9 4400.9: 5.13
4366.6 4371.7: 5.35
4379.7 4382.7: 5.08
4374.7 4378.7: 5.07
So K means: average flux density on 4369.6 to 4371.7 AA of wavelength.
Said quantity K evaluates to 5.43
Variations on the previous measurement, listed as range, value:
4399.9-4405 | 5.03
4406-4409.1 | 5.5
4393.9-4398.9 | 5.35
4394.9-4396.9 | 5.41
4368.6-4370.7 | 5.47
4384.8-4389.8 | 4.65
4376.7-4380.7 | 5.11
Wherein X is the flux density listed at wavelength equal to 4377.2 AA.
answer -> 4.93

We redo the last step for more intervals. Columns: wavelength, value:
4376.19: 4.94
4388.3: 4.8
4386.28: 4.47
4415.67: 5.52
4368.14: 5.31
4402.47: 5.07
